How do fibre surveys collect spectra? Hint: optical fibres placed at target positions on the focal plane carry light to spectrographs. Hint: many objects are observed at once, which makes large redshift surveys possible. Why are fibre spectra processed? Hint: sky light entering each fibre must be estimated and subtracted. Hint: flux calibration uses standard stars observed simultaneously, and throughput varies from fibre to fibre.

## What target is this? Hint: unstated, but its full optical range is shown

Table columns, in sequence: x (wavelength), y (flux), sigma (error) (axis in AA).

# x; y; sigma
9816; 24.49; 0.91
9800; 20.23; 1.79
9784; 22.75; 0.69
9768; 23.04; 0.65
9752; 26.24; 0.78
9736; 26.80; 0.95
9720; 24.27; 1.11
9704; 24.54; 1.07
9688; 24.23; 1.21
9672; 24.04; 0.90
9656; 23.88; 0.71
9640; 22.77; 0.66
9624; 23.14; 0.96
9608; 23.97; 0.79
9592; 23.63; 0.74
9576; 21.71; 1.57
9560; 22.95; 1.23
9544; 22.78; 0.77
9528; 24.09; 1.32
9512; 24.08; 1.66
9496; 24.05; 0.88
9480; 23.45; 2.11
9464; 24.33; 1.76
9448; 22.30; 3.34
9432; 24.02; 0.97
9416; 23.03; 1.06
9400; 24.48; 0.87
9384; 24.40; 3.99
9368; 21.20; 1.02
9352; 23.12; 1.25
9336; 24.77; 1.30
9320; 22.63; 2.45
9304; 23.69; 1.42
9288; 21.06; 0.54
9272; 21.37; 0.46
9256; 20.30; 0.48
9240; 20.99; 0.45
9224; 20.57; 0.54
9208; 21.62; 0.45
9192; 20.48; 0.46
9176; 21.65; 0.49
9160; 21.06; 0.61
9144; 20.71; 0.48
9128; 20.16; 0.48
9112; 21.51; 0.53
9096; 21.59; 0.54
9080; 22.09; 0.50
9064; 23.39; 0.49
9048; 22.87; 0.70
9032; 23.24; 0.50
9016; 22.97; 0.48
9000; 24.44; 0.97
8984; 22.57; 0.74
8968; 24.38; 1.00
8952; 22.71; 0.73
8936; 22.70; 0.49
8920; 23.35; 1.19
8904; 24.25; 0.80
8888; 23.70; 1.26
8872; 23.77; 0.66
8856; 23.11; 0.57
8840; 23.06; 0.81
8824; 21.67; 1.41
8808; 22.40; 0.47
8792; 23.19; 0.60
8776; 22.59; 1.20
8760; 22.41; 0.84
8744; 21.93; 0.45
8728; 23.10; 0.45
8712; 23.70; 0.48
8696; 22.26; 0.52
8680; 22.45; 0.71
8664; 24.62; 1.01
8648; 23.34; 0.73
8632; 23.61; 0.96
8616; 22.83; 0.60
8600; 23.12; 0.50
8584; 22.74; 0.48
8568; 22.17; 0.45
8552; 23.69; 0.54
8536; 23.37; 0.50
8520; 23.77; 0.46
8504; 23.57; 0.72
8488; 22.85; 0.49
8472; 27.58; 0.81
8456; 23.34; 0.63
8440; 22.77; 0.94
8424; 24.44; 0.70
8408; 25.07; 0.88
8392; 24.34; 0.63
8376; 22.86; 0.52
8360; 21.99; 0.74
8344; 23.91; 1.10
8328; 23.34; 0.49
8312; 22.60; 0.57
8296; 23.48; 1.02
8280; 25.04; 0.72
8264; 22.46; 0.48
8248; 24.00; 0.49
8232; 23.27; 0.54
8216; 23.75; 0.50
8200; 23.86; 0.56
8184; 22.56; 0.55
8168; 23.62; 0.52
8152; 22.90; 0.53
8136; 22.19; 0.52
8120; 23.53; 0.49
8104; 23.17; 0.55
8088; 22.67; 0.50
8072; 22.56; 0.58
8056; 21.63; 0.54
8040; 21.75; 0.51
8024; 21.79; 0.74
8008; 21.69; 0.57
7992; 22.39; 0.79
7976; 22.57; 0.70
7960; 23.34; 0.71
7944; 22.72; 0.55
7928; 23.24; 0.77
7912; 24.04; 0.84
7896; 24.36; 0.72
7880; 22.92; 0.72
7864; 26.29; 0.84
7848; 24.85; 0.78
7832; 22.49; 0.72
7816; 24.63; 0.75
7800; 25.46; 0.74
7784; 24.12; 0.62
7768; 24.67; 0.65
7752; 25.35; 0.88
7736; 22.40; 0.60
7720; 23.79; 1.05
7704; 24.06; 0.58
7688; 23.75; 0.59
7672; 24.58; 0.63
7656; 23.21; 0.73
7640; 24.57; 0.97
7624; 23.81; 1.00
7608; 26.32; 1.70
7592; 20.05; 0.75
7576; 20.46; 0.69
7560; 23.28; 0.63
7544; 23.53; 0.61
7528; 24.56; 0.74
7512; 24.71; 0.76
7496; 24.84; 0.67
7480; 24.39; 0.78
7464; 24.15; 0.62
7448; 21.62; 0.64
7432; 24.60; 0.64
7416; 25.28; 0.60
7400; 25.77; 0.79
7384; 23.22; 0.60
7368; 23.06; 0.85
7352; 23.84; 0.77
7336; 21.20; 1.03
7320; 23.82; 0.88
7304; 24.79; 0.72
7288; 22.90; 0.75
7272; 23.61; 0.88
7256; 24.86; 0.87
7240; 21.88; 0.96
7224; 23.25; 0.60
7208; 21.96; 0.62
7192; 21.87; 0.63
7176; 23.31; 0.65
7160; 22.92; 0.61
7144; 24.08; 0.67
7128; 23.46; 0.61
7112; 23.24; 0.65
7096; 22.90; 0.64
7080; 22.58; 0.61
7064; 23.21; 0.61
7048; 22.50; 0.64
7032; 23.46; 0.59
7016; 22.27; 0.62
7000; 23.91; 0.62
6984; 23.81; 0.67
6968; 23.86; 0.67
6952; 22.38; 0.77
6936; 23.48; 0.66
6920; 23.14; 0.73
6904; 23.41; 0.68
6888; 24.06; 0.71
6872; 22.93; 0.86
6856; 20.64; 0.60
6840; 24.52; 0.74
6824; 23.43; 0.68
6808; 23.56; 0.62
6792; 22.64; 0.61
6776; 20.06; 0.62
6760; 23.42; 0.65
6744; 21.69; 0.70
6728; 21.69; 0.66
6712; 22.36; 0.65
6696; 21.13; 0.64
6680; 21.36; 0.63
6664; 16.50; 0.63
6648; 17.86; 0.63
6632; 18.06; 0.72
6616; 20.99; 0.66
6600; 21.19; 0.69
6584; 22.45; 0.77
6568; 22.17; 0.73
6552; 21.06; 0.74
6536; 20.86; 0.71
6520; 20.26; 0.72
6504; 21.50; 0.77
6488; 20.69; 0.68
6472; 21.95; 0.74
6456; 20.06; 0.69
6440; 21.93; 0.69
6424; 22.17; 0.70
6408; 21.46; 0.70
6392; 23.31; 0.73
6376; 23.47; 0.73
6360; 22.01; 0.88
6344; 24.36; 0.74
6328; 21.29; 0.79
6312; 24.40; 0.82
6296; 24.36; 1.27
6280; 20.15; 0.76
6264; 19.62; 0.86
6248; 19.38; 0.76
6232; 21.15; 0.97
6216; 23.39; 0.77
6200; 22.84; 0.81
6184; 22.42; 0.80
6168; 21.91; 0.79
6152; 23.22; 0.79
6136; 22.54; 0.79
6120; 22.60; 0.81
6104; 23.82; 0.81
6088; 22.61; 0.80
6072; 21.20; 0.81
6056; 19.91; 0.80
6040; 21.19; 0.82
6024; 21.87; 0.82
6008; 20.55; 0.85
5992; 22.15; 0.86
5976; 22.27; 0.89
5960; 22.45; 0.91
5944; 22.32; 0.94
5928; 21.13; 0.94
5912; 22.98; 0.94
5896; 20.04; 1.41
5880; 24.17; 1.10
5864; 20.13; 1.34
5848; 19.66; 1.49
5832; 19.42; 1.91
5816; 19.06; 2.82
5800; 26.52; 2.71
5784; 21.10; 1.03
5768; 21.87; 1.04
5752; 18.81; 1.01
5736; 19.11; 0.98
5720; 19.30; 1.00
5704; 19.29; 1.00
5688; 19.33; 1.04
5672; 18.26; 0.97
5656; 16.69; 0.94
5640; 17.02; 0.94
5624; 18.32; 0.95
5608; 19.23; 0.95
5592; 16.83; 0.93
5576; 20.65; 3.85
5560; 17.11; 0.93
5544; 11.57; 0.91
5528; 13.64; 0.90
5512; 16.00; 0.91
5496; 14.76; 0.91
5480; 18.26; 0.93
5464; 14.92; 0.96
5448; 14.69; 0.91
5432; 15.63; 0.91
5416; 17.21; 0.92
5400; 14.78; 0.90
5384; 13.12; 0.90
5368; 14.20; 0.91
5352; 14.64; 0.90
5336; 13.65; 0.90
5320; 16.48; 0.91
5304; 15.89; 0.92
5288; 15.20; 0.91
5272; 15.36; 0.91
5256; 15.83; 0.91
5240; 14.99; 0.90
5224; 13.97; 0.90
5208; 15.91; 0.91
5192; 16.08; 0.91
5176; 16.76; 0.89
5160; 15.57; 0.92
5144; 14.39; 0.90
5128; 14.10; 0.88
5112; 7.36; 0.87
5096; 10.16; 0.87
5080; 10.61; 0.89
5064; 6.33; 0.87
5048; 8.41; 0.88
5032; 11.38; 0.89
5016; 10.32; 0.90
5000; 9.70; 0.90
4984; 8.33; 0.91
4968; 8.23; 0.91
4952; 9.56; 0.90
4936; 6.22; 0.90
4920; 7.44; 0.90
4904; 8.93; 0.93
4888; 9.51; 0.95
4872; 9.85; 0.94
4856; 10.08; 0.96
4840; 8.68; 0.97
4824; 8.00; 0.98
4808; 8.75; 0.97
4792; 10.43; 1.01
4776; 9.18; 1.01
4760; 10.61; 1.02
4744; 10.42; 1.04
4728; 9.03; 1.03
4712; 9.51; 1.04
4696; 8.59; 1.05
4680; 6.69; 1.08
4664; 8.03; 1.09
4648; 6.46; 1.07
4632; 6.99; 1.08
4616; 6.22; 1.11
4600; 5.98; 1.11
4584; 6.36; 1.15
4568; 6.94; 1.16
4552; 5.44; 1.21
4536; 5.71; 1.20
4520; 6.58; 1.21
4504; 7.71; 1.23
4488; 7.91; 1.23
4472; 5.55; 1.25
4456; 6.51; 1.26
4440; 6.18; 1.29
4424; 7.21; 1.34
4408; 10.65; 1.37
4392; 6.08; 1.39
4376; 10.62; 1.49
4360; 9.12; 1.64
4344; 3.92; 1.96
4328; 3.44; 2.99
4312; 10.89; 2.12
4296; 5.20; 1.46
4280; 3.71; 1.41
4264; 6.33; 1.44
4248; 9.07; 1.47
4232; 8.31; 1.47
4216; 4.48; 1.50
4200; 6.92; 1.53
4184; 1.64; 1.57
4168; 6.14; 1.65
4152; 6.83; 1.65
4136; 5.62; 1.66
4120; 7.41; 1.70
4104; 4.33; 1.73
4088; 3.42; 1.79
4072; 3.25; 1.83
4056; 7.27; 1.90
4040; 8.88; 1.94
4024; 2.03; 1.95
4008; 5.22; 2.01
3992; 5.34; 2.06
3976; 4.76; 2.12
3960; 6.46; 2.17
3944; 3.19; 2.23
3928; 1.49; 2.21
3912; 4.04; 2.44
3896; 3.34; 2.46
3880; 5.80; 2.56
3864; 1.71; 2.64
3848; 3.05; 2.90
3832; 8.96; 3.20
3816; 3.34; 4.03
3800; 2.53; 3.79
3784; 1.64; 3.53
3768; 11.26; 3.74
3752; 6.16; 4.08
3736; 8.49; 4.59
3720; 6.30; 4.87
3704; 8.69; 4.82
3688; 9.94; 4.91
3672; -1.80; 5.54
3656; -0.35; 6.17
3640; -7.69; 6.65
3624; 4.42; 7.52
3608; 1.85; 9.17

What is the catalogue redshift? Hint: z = 0.286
